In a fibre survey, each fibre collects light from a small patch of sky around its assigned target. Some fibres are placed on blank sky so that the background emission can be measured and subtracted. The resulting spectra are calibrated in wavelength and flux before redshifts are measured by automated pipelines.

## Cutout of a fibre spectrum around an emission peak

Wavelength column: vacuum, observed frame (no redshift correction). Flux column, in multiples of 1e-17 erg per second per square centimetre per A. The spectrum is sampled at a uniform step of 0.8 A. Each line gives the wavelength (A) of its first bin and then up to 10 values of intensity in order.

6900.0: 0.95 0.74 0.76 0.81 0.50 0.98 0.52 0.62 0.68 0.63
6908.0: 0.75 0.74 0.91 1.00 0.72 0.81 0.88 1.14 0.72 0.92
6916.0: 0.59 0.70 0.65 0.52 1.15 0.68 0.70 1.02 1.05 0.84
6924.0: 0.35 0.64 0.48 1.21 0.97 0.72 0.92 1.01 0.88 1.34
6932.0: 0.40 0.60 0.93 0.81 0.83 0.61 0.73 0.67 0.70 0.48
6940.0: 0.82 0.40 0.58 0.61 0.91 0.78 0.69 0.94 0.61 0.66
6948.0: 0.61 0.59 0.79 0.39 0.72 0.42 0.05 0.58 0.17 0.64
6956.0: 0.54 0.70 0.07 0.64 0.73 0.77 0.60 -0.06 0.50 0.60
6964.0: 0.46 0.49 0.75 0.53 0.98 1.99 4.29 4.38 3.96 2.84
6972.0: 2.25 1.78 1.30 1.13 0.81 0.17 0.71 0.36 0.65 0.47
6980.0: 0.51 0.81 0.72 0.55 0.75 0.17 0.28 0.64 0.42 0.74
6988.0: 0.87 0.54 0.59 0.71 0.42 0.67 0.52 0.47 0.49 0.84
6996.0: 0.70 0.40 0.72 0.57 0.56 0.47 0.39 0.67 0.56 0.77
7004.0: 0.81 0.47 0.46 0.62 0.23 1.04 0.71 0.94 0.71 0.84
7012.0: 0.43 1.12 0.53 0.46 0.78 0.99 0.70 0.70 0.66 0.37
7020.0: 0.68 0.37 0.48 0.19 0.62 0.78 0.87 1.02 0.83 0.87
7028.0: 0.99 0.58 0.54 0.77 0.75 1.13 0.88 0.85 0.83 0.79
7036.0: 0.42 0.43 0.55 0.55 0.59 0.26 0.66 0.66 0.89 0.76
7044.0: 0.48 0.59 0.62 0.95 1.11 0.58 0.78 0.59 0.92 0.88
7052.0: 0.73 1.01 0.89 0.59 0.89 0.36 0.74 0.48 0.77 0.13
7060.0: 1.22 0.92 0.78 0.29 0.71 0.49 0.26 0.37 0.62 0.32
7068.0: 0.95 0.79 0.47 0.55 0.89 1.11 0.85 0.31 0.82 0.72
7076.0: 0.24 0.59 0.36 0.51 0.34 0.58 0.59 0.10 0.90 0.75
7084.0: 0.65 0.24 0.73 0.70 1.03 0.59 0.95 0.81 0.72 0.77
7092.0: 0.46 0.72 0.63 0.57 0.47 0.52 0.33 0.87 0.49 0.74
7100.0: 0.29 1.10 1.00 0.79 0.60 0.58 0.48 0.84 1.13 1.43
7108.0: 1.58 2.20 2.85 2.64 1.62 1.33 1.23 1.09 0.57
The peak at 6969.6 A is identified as H-beta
